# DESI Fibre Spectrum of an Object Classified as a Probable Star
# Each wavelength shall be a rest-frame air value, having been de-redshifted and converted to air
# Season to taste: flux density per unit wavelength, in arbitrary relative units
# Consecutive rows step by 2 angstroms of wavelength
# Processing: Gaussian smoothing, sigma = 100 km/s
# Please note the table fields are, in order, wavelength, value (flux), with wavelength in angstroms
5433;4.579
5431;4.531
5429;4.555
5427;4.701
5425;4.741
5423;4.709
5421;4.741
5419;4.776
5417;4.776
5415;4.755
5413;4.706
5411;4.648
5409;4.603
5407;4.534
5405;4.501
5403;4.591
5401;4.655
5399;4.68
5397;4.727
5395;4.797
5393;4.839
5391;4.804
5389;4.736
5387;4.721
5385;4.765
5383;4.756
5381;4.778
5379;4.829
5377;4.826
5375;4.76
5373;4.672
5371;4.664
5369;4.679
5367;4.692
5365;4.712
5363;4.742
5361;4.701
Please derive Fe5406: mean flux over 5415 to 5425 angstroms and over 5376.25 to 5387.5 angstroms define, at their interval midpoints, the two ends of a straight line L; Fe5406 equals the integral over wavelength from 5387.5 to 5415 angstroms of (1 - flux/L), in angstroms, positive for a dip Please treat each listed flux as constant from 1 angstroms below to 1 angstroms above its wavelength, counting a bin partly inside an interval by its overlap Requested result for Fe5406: 0.5 angstroms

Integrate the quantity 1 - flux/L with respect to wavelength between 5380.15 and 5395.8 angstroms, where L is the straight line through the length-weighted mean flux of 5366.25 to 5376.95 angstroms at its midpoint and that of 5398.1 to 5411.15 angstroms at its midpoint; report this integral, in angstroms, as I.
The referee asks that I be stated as -0.4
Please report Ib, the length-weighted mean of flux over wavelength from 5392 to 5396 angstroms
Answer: 4.82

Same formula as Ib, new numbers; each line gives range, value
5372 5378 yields 4.75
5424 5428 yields 4.72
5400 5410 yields 4.58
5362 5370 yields 4.71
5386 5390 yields 4.73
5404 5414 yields 4.6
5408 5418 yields 4.7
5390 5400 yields 4.77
